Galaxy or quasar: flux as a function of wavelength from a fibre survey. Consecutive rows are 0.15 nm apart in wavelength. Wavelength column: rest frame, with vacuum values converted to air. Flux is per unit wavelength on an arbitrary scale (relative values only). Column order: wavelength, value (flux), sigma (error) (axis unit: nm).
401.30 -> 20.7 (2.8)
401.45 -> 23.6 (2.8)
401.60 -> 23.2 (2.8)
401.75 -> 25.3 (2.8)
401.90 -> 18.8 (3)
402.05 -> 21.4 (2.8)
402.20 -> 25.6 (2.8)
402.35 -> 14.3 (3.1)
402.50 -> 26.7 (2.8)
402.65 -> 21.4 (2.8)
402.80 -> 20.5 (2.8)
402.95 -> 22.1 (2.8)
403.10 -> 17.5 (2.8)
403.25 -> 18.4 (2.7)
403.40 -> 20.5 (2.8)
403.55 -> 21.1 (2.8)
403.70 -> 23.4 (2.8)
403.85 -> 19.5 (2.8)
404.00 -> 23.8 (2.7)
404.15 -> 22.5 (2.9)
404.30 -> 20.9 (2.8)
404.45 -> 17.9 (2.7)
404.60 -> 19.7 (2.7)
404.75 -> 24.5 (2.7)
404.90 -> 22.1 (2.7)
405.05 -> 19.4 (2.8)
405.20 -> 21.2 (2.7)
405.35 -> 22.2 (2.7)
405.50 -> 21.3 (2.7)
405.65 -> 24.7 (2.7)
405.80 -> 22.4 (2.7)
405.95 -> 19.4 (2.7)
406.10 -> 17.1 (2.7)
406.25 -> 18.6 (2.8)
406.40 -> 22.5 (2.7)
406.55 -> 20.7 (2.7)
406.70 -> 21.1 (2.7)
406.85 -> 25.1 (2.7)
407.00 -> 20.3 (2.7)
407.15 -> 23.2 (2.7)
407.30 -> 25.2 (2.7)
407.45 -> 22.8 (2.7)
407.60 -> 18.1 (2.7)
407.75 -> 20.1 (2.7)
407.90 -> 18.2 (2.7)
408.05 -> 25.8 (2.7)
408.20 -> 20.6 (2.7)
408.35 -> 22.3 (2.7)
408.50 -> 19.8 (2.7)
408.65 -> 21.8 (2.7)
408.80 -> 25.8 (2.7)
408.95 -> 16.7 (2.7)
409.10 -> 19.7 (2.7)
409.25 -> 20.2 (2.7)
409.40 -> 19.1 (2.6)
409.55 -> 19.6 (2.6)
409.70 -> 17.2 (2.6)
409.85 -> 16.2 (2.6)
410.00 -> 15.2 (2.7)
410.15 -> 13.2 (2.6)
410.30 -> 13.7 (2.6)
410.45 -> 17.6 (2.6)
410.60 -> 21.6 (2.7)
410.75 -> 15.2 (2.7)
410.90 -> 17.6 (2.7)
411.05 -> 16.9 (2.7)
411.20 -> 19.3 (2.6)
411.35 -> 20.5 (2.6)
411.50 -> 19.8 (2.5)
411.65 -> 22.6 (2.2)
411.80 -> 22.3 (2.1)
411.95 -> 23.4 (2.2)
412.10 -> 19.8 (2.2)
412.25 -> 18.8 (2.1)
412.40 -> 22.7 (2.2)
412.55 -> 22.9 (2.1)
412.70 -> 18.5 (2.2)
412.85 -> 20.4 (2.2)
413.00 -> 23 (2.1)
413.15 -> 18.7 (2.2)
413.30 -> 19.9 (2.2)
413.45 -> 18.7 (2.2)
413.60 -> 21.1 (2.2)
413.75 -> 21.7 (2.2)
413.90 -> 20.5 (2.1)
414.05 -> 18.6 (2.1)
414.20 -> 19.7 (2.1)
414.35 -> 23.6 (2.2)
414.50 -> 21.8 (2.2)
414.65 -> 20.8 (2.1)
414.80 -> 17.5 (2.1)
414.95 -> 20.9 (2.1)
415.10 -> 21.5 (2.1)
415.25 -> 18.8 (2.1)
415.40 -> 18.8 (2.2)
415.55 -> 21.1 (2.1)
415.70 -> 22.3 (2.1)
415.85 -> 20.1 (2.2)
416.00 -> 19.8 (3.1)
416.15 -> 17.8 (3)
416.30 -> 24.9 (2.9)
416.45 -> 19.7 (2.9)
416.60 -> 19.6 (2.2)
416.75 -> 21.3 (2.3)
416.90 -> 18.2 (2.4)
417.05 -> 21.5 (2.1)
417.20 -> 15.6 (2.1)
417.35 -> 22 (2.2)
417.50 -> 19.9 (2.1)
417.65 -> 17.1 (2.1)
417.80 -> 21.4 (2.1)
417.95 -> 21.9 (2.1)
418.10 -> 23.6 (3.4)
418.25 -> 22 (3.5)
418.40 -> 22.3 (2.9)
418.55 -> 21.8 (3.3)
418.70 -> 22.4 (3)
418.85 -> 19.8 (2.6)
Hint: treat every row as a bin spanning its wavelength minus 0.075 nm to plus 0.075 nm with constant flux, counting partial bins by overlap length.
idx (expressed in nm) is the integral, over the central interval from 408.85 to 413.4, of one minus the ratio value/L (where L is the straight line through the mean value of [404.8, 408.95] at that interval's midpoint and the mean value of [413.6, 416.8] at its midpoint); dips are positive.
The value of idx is 0.405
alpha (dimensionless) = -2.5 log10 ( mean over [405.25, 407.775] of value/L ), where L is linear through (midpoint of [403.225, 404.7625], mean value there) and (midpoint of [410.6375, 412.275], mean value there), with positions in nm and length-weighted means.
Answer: -0.05 mag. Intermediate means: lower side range 21.1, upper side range 19.7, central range 21.5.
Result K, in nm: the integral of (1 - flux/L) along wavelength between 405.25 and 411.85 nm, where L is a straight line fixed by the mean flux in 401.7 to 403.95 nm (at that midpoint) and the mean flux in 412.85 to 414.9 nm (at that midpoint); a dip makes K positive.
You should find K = 0.22 nm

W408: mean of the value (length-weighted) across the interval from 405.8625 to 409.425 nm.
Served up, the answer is 21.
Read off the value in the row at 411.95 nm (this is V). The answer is 23.4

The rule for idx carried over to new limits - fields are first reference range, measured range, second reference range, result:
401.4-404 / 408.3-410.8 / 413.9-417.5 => 0.28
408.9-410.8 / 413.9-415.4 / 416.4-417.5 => -0.11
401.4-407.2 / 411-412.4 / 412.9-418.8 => 0.02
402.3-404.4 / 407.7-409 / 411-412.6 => -0.03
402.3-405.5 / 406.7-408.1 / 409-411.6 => -0.20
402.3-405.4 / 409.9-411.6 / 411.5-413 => 0.31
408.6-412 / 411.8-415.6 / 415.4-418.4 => -0.16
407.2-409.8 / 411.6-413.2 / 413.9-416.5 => -0.05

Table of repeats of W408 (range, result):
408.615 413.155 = 19.3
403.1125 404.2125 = 21.1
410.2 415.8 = 20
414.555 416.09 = 20.2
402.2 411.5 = 20.3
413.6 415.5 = 20.4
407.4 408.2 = 20.9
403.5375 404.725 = 21.2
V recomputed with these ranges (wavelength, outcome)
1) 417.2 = 15.6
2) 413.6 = 21.1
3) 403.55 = 21.1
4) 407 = 20.3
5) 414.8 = 17.5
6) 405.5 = 21.3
